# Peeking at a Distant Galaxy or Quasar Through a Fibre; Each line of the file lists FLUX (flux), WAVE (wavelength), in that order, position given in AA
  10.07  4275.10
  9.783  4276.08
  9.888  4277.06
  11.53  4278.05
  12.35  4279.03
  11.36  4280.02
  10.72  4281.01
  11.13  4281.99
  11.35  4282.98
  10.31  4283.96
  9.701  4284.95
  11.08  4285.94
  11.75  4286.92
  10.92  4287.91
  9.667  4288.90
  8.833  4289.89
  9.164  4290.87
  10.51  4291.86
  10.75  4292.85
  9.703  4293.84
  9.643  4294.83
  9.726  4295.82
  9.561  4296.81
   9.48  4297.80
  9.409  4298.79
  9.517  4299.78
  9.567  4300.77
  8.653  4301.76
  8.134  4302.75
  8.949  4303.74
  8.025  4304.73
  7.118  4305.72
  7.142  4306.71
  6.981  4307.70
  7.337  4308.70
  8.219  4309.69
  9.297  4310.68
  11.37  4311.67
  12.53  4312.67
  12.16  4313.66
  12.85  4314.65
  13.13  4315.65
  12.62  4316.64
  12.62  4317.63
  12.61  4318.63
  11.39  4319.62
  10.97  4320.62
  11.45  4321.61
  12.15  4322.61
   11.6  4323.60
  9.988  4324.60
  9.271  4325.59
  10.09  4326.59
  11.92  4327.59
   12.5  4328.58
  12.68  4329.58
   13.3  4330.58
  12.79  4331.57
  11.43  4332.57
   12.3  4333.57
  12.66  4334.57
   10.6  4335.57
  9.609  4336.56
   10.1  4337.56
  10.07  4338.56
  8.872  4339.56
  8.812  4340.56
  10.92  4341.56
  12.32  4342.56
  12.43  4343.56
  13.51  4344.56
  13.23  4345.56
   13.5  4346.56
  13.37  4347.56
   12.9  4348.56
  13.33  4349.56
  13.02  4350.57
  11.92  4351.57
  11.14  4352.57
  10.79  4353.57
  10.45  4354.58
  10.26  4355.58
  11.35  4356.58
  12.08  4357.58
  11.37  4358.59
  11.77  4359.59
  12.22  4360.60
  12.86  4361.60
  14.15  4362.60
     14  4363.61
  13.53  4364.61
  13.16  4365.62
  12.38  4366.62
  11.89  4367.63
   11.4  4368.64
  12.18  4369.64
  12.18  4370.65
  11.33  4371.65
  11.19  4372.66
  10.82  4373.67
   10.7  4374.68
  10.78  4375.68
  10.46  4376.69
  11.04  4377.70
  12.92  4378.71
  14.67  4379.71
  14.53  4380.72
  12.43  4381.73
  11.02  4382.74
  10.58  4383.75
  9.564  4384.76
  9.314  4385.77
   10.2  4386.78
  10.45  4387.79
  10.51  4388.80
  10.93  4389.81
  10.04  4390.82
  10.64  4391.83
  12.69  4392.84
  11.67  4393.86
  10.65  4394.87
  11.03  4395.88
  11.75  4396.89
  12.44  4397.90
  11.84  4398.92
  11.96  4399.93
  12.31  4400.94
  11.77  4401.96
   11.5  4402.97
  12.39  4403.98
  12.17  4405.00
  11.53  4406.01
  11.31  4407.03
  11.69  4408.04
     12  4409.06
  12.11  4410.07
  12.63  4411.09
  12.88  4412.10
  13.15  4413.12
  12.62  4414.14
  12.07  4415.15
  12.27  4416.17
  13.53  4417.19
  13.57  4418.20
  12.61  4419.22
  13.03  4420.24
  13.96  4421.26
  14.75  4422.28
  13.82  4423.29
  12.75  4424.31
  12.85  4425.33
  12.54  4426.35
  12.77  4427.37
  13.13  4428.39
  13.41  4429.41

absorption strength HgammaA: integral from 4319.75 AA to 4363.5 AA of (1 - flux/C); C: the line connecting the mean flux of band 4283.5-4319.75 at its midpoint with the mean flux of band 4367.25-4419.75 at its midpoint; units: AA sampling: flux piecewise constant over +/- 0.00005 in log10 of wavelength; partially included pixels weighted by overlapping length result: -3.8 AA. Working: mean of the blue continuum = 10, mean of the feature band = 11.7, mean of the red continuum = 11.7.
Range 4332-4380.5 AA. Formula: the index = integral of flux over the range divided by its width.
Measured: 11.9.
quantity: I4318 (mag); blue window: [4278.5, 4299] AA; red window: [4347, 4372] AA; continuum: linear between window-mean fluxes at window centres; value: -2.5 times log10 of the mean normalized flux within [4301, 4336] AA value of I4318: 0.04 mag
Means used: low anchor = 10.4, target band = 10.8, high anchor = 12.2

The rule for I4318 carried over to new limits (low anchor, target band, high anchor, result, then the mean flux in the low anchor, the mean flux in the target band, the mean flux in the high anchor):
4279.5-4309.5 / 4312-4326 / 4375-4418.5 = -0.176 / 9.52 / 11.8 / 11.7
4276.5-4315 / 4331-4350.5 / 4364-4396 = -0.098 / 9.9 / 11.8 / 11.5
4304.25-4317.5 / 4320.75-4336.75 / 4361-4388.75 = -0.103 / 9.99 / 11.6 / 11.8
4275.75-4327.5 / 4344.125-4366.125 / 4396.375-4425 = -0.098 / 10.3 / 12.4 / 12.5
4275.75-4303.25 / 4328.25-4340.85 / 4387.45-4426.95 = -0.031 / 10.1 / 11.2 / 12.2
